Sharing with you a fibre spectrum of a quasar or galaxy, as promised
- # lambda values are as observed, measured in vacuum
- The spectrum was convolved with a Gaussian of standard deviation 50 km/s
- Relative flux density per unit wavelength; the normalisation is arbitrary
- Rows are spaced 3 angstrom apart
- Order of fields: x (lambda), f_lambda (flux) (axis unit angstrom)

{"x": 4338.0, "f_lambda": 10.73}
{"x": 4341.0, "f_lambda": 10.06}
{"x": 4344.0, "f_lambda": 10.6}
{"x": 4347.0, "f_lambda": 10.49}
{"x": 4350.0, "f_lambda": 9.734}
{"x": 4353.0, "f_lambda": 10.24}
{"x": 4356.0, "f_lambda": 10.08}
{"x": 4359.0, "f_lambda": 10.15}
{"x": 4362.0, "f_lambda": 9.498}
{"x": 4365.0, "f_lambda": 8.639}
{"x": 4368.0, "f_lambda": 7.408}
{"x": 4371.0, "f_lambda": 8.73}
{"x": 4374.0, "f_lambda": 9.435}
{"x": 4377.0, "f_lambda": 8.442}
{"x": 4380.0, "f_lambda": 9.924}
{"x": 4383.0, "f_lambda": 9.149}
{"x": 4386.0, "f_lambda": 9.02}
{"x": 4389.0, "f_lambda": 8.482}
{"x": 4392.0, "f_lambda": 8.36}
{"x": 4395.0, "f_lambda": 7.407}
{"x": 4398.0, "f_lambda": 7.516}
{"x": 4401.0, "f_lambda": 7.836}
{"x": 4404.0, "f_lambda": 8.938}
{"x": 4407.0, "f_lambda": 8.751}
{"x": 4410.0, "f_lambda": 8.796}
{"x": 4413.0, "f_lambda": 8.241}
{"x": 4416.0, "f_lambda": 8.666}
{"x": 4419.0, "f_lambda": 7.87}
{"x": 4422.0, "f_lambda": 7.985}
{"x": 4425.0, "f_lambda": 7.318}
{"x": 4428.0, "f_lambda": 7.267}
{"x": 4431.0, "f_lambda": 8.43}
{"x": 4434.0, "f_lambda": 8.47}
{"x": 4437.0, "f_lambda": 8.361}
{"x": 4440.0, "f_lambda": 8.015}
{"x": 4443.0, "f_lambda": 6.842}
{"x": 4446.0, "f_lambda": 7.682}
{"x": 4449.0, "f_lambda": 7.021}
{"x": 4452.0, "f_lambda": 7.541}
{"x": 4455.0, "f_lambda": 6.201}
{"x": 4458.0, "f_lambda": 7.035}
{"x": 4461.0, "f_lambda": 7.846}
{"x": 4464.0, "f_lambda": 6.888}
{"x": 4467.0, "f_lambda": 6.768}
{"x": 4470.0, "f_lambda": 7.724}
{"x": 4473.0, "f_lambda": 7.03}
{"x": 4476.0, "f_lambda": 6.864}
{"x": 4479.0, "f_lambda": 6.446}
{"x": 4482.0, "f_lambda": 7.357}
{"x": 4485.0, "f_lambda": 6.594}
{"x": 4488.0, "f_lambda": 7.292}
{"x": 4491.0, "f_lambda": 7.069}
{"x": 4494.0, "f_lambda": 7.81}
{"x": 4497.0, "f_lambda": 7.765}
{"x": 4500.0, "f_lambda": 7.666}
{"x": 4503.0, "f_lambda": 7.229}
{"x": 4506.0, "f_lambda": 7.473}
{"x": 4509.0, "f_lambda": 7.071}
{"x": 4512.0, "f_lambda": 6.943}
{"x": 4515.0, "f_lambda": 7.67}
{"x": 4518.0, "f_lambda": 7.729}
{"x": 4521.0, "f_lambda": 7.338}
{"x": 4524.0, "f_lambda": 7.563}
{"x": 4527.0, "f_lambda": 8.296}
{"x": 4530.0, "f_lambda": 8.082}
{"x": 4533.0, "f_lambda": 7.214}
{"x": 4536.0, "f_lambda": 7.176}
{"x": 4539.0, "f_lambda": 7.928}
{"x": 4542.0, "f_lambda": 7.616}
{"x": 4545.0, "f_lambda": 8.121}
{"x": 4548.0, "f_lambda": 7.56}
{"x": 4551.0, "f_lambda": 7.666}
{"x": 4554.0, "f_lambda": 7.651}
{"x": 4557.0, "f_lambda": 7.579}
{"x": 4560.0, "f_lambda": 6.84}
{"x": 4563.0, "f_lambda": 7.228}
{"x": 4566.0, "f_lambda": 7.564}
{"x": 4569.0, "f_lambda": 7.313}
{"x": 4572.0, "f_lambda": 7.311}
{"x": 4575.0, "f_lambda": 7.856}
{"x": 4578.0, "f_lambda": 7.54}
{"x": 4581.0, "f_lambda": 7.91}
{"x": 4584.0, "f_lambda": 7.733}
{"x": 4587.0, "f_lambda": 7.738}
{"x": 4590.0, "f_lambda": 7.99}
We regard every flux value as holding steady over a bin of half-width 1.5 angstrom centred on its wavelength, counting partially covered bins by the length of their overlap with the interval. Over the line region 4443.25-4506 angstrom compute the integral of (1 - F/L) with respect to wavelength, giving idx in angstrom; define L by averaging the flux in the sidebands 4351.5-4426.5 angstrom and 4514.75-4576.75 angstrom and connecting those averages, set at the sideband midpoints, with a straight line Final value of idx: 6.9 angstrom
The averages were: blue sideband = 8.68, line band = 7.19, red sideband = 7.58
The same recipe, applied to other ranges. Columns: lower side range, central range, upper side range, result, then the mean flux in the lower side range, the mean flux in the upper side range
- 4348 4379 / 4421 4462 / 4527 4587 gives 4.9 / 9.27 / 7.6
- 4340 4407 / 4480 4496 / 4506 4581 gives 1.6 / 9.08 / 7.54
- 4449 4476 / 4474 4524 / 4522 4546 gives 1.0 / 7.11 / 7.73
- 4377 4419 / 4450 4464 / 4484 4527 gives 1.4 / 8.52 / 7.41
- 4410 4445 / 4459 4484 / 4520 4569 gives 2.3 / 7.98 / 7.58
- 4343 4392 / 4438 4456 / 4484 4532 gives 2.2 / 9.33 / 7.48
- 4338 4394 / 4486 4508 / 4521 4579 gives 1.8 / 9.38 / 7.58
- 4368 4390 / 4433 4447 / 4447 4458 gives -1.1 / 8.93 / 6.97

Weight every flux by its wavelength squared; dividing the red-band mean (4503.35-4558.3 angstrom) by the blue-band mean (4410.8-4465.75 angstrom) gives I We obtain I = 1.0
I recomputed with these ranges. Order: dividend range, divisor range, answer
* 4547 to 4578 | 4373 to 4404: 0.94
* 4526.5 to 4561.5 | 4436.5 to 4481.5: 1.10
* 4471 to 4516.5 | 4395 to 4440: 0.92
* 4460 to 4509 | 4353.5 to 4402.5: 0.86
